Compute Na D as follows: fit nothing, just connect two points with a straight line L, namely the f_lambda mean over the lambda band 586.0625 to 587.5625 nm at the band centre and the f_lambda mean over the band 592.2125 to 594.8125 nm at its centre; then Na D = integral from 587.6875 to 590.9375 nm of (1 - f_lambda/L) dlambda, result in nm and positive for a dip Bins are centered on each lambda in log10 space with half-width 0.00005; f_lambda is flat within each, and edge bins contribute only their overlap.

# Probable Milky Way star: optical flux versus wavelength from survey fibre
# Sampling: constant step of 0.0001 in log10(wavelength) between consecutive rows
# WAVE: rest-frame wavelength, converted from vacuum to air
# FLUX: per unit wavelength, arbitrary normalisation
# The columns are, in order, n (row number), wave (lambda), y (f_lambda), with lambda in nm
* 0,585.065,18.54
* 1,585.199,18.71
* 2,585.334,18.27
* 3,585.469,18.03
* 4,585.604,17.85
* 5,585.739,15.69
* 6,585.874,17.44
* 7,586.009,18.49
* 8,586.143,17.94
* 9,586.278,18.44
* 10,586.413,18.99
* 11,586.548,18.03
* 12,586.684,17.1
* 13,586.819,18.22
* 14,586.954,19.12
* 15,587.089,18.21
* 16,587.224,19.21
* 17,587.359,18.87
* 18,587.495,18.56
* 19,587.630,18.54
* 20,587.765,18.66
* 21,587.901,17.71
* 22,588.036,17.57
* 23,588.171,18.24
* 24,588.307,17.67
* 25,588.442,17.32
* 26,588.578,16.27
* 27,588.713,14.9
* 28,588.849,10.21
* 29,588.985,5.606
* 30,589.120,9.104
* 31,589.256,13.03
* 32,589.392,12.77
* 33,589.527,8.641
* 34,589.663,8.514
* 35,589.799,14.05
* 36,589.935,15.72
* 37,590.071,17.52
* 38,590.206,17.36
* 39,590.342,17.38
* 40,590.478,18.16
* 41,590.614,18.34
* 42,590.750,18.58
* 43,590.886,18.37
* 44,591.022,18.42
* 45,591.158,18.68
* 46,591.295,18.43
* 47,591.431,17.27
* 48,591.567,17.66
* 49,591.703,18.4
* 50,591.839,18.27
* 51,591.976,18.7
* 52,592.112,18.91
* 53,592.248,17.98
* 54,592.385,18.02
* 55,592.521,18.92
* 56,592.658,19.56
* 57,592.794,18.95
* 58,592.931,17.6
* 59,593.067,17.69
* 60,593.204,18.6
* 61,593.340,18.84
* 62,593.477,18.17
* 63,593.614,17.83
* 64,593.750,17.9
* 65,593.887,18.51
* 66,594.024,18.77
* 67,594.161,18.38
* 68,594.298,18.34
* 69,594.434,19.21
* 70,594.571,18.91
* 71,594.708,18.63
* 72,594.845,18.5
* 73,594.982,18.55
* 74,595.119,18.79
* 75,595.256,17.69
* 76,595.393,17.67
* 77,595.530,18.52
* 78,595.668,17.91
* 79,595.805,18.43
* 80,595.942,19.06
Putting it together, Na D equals 0.60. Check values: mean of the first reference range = 18.4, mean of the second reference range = 18.5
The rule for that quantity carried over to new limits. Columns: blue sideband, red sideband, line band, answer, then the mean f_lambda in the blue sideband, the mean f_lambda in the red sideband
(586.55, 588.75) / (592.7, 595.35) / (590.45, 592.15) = -0.010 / 17.9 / 18.4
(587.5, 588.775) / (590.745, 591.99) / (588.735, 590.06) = 0.485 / 17.5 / 18.2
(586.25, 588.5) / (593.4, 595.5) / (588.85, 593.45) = 0.482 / 18.3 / 18.4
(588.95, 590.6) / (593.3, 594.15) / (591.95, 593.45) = -0.130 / 13.5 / 18.3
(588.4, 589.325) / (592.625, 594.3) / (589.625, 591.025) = -0.242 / 12.2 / 18.4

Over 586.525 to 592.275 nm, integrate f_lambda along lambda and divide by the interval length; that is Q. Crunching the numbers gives 16.5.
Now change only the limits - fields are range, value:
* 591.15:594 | 18.3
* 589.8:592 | 17.8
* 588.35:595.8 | 17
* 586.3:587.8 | 18.5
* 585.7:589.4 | 16.6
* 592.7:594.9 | 18.4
